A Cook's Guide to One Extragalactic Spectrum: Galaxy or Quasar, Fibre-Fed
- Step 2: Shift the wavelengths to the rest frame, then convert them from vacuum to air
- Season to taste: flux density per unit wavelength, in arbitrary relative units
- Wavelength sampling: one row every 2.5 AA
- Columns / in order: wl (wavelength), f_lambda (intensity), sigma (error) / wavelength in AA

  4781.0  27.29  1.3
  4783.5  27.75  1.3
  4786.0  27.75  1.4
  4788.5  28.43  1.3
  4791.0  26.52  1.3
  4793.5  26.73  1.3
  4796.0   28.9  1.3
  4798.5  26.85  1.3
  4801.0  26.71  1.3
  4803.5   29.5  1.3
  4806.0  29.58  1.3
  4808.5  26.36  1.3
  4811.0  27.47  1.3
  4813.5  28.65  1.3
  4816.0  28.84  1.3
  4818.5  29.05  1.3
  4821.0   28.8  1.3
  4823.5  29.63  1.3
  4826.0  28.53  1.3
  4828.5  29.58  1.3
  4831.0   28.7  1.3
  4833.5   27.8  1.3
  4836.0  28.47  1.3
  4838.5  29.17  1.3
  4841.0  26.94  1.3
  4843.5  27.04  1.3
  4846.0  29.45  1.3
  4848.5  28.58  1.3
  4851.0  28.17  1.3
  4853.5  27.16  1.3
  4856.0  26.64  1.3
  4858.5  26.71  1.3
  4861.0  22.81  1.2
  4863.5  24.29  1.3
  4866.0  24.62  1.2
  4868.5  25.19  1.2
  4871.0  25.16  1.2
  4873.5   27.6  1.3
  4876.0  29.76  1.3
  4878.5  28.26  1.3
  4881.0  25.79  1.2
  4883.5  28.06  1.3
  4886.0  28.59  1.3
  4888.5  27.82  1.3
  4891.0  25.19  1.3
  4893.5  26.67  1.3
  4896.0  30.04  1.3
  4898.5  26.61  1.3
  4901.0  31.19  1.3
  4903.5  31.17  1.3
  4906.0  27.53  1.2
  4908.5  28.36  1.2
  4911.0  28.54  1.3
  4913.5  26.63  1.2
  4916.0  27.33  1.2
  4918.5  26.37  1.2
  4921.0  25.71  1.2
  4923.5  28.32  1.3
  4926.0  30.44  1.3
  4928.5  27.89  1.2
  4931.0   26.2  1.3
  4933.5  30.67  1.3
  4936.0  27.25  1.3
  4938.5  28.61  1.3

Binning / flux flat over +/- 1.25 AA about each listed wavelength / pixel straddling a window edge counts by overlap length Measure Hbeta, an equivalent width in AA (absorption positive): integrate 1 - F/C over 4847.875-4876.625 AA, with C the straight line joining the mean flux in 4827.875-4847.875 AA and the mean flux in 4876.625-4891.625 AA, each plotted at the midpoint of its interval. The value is 1.7 AA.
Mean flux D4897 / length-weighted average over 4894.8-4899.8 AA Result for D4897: 28.3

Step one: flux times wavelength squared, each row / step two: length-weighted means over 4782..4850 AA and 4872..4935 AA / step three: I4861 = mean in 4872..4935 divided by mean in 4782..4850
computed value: 1.03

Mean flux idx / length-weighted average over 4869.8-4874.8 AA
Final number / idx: 26.4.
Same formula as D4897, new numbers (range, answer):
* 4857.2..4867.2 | 24.6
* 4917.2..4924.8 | 26.8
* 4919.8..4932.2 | 27.7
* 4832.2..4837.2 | 28.1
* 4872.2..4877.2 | 28.6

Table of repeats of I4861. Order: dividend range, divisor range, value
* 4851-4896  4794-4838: 0.96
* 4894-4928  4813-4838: 1.02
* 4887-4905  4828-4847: 1.03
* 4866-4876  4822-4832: 0.92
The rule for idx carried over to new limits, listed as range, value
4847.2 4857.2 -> 27.7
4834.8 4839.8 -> 28.8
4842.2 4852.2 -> 28.3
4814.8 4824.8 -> 29.1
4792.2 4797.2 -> 27.8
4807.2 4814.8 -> 27.5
